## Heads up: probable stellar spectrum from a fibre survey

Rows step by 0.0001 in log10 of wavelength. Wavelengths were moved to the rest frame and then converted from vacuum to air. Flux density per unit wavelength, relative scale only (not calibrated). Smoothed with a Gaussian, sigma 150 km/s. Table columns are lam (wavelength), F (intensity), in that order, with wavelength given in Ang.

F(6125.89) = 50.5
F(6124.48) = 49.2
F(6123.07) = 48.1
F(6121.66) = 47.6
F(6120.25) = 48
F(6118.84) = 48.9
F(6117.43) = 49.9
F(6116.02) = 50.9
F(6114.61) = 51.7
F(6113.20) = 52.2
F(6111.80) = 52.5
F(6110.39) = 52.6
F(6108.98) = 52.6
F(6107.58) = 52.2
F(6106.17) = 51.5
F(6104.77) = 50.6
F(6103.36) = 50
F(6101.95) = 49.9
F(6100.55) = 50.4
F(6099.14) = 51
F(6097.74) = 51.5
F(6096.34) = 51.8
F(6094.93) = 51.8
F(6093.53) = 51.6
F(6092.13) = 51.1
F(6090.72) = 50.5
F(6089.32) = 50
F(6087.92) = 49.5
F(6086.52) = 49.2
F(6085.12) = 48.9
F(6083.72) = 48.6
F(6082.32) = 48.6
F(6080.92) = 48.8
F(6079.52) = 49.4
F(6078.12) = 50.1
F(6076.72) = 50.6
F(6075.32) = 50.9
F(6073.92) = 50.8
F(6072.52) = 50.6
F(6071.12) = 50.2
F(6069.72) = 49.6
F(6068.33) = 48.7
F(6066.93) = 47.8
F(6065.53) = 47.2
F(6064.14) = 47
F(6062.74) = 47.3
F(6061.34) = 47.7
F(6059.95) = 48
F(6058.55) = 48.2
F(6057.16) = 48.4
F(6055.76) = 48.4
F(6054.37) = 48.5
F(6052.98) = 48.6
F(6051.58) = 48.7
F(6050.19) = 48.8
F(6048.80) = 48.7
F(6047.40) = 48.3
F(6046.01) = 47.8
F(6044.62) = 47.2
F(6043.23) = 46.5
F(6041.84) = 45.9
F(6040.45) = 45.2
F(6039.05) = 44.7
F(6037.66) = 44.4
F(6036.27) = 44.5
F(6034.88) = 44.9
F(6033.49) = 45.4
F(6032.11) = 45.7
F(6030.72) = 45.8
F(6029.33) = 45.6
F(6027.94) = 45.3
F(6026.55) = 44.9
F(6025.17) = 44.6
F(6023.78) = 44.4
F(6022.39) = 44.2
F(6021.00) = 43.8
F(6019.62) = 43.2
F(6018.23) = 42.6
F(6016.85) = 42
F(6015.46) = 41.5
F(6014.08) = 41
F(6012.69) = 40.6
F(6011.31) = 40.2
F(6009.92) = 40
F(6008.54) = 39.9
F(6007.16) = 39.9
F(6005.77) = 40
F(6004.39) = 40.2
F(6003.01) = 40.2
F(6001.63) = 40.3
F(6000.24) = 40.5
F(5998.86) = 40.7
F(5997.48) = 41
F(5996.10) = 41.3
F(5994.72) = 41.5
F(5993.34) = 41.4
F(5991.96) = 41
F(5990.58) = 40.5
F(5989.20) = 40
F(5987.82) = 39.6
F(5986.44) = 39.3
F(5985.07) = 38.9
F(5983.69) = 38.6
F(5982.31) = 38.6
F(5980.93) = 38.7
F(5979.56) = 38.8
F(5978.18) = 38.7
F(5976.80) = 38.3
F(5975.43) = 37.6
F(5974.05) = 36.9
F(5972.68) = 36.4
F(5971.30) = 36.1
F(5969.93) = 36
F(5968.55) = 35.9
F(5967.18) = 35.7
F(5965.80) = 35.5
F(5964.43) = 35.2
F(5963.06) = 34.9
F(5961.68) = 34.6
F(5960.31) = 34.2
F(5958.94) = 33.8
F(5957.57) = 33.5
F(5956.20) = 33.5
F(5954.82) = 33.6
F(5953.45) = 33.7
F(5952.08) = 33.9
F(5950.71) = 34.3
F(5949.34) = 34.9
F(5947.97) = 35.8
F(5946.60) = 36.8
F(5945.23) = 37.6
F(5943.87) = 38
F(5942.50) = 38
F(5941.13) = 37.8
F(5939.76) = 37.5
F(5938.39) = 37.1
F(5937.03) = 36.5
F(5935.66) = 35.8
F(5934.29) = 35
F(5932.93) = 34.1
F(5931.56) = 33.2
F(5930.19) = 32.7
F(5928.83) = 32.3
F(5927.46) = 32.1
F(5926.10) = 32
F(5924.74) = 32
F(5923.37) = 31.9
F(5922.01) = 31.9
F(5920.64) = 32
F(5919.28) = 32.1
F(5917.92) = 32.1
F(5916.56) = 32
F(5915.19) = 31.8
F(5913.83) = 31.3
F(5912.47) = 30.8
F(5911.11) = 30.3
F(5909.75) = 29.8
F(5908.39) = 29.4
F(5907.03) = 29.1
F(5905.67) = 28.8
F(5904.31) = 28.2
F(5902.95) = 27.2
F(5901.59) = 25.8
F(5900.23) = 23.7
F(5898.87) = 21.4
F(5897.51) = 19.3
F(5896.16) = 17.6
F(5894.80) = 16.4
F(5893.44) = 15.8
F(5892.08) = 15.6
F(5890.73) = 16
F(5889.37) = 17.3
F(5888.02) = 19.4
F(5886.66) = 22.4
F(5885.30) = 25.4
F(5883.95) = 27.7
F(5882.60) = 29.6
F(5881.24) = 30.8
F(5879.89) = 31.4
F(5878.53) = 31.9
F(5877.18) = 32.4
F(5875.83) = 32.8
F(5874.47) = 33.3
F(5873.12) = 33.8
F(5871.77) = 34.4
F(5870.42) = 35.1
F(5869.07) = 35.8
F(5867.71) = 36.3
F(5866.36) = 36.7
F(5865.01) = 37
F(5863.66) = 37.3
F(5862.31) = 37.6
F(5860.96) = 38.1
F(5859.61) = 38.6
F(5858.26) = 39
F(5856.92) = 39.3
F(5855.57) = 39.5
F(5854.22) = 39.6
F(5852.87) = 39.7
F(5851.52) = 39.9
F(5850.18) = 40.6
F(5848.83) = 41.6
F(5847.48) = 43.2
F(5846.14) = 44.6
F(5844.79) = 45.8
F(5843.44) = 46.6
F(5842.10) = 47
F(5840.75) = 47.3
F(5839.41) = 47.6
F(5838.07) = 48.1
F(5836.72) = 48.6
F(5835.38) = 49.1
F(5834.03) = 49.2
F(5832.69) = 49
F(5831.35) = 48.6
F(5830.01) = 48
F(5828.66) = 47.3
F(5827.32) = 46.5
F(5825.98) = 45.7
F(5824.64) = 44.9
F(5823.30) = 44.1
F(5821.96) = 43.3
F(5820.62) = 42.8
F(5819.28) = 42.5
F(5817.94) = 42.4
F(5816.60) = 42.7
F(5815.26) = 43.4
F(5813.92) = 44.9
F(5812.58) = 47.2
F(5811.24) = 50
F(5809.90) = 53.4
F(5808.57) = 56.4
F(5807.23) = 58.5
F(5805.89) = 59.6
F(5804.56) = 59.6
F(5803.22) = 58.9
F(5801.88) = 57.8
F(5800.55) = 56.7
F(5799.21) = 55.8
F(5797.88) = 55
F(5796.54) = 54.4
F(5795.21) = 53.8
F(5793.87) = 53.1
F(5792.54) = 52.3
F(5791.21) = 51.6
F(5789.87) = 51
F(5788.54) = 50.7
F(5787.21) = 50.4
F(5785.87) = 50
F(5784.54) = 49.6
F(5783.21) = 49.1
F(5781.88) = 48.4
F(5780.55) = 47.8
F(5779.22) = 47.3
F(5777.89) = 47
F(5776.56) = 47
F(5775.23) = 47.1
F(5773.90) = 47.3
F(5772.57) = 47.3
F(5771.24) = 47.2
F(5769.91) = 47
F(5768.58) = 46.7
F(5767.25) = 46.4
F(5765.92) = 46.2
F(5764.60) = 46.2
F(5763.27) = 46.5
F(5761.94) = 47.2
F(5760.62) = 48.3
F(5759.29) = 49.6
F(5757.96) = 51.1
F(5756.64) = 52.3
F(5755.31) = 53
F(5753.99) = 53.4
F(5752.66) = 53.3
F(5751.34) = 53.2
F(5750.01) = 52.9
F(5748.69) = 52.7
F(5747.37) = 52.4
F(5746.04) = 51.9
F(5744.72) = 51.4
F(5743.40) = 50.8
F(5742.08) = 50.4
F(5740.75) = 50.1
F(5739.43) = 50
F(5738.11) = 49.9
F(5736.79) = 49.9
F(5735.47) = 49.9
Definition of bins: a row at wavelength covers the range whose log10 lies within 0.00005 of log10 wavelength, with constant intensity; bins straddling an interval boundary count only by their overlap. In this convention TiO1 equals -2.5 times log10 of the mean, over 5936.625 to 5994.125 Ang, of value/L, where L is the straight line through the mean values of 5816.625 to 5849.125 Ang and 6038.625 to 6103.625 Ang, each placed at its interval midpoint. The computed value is 0.279 mag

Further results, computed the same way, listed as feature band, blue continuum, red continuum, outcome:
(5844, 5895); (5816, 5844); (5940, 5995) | 0.304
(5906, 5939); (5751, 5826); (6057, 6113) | 0.470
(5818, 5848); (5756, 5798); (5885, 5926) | -0.187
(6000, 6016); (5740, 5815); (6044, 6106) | 0.228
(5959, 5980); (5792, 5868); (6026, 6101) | 0.298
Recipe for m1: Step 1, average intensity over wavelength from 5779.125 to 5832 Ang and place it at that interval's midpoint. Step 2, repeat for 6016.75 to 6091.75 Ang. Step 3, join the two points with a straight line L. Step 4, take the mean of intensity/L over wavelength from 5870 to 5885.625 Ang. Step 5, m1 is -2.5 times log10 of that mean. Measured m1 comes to 0.48 mag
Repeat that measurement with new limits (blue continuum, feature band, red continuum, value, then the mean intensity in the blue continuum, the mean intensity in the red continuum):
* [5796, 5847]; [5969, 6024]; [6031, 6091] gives 0.205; 49.3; 48.1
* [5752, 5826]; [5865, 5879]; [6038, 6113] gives 0.398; 49.8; 49.3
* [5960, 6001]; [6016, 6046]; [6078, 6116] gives -0.029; 38.3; 50.7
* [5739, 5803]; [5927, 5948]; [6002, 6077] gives 0.310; 50.5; 45.6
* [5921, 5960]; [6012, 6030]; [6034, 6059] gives 0.018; 34.6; 47.1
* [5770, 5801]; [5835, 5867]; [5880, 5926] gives -0.140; 50.3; 26.4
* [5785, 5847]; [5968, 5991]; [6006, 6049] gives 0.187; 49.7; 44.1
